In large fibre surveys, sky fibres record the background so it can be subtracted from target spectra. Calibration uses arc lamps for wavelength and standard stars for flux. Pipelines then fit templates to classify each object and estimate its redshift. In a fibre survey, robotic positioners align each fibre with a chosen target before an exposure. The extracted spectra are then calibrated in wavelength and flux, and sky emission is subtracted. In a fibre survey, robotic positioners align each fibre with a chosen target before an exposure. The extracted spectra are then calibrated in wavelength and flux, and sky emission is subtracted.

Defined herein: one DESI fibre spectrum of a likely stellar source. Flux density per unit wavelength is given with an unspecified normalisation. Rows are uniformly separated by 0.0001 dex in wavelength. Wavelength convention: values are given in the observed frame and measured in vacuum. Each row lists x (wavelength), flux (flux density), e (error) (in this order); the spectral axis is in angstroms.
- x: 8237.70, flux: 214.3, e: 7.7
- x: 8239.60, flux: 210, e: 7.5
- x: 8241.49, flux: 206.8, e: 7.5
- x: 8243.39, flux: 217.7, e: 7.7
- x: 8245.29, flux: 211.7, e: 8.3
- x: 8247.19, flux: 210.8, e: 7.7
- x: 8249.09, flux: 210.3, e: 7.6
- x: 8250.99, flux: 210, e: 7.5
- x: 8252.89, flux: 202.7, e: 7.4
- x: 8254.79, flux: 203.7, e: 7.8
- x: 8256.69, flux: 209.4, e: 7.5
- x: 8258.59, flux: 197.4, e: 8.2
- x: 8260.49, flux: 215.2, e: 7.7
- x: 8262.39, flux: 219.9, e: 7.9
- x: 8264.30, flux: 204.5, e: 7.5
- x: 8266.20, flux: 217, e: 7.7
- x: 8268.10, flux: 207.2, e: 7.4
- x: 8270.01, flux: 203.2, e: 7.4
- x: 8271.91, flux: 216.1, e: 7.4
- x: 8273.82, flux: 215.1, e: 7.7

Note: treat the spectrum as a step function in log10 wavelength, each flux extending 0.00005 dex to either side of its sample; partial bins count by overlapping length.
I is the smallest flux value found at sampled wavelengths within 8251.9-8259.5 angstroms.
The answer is 197.4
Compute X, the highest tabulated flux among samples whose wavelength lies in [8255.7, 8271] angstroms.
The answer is 219.9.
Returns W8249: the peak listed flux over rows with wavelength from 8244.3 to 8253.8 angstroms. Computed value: 211.7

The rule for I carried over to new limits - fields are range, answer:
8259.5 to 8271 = 203.2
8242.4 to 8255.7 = 202.7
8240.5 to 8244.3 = 206.8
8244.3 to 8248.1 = 210.8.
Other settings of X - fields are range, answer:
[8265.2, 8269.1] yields 217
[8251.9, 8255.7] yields 203.7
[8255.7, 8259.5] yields 209.4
